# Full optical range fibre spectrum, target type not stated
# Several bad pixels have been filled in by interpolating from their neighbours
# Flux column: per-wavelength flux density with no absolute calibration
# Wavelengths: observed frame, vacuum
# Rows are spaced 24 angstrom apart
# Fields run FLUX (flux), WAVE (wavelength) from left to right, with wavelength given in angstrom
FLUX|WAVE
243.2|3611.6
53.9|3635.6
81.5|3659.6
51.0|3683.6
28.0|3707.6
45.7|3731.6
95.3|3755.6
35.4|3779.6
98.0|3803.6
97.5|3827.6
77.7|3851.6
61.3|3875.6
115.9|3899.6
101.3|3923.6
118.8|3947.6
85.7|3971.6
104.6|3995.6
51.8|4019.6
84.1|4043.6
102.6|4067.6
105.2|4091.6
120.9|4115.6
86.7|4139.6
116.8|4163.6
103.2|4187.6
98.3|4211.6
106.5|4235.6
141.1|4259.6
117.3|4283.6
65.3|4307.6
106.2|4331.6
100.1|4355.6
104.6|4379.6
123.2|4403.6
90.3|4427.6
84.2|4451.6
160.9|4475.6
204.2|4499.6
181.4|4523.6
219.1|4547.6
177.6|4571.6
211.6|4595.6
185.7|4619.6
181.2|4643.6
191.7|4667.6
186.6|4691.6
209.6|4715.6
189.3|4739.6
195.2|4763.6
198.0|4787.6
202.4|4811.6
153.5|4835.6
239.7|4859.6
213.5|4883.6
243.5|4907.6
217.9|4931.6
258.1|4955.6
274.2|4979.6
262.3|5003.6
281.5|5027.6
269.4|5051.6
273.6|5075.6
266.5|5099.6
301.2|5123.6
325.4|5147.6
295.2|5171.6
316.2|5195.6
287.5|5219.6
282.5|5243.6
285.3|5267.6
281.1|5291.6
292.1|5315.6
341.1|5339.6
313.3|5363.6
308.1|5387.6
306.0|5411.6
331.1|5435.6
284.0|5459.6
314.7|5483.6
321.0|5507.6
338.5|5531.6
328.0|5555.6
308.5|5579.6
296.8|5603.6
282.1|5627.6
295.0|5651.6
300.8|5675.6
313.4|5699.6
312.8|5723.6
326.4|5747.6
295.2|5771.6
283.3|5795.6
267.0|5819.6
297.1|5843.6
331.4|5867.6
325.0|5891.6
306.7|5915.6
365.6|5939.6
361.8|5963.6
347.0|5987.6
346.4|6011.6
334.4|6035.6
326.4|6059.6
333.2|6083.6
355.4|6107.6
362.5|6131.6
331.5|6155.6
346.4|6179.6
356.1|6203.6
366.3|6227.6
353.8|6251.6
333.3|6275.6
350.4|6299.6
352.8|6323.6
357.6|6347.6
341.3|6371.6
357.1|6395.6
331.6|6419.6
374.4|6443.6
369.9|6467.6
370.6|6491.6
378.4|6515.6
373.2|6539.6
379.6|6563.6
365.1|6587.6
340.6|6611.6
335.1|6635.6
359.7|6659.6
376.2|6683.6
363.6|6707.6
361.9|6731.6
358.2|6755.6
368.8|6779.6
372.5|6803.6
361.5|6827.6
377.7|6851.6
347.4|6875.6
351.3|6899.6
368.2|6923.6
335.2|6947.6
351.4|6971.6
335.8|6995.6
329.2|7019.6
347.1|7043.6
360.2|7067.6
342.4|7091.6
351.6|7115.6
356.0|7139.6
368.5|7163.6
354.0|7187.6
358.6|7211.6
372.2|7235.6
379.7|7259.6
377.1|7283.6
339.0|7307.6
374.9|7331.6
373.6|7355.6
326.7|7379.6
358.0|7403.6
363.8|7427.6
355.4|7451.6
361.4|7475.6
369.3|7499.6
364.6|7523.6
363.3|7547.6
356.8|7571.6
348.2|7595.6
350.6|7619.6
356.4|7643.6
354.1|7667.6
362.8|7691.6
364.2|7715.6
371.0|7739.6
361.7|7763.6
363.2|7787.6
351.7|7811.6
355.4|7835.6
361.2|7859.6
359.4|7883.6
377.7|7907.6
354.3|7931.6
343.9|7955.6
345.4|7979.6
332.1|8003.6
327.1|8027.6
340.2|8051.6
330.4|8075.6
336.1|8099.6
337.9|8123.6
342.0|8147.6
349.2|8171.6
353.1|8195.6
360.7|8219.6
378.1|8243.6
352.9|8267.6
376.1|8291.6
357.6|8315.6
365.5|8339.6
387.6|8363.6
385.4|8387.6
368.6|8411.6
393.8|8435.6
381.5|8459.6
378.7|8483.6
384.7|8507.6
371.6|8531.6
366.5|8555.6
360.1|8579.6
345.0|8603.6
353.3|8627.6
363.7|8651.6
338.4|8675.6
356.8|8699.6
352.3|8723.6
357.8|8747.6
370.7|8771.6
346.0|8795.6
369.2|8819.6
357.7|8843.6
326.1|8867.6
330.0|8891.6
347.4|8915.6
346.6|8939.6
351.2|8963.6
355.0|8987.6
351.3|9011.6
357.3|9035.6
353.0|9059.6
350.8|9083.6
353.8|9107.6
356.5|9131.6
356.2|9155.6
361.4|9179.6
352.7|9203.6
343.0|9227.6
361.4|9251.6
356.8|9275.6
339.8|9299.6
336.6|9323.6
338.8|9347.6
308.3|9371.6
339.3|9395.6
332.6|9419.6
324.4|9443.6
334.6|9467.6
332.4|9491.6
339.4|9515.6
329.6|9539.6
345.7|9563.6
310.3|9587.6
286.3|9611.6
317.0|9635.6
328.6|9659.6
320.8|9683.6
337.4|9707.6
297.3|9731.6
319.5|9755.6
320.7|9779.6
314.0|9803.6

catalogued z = 0.124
